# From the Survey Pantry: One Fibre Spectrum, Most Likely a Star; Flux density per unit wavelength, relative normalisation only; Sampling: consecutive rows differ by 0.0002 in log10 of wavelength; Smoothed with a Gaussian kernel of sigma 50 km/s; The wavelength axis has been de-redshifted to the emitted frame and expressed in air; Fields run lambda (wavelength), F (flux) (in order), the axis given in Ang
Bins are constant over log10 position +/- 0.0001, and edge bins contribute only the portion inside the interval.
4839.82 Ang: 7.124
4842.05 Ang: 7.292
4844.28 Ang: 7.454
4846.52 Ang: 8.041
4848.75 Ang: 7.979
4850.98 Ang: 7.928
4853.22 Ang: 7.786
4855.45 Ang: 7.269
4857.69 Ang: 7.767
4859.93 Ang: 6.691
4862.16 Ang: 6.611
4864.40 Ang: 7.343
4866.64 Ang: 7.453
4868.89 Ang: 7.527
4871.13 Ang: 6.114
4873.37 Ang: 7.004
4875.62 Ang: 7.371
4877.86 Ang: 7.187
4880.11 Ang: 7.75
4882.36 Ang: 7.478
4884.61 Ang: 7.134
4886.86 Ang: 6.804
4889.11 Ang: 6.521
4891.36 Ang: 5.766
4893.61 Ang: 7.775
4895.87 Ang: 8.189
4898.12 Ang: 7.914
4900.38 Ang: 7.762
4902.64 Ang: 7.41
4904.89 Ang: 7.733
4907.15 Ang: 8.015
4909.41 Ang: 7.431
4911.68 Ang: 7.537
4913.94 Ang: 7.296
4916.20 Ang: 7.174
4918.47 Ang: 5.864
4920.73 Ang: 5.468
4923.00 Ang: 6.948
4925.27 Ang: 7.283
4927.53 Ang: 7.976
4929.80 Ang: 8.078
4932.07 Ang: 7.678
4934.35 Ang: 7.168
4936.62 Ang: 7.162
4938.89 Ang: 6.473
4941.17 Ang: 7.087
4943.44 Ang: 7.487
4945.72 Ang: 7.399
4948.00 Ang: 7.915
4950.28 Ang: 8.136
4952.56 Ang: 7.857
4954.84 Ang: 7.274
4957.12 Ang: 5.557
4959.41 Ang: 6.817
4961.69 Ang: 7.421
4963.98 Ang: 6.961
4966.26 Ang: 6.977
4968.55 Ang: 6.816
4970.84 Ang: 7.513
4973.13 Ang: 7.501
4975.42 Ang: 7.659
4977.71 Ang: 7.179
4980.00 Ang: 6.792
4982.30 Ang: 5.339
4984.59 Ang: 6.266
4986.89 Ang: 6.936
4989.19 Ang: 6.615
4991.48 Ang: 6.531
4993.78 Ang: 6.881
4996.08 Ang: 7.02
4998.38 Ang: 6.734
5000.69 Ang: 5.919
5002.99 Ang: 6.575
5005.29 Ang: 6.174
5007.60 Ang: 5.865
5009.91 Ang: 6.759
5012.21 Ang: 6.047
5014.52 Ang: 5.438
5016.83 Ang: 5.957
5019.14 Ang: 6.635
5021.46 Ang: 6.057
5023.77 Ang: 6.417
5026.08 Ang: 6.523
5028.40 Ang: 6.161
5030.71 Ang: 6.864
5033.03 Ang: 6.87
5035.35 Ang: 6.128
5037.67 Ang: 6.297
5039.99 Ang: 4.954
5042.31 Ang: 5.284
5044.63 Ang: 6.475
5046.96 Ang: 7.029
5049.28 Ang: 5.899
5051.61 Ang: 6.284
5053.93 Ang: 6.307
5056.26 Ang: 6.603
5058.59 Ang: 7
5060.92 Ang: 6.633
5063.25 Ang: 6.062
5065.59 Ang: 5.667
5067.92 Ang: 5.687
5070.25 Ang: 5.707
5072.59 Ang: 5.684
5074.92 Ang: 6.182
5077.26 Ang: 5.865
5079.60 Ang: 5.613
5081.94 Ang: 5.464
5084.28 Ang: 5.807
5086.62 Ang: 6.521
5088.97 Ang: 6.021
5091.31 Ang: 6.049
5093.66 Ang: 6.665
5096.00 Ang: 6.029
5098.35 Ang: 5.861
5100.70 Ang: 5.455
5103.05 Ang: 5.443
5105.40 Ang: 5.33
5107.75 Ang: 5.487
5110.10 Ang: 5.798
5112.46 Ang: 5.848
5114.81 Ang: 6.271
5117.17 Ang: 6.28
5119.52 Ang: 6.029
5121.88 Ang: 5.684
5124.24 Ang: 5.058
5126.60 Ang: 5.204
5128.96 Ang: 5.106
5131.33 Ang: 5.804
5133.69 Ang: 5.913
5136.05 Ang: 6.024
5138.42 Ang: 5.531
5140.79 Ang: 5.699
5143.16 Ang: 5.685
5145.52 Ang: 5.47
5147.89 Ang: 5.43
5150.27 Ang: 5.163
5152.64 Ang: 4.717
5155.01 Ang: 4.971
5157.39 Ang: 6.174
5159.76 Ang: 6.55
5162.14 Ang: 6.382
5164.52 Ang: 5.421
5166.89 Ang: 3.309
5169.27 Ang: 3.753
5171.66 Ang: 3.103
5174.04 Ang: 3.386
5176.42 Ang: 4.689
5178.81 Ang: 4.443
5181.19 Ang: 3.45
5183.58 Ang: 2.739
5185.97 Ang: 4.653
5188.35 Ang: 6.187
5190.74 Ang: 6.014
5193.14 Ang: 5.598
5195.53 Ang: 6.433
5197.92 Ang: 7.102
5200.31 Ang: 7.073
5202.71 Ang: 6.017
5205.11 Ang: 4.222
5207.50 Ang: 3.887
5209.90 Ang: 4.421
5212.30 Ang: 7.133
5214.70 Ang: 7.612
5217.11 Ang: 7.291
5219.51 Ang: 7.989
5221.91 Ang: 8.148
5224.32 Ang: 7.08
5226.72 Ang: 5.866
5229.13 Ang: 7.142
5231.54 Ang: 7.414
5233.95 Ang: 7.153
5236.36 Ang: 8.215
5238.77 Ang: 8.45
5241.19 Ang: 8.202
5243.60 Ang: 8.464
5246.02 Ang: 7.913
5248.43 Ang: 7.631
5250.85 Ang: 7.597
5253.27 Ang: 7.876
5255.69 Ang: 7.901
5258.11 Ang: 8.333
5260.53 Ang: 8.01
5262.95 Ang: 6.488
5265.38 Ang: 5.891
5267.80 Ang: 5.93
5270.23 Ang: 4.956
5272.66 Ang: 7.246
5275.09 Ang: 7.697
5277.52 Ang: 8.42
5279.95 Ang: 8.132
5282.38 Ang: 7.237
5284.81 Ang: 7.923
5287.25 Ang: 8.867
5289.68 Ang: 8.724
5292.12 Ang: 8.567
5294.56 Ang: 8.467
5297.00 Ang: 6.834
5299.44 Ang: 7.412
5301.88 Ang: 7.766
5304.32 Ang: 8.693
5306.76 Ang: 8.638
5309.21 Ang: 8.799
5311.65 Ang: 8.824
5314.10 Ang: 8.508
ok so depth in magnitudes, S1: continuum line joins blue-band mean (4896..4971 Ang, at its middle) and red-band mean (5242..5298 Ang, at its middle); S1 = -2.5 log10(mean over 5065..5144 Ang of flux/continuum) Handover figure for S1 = 0.28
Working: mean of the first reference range 7.27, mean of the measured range 5.78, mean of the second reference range 7.62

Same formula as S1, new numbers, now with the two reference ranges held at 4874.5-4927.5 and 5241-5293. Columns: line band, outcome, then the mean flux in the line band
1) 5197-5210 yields 0.343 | 5.51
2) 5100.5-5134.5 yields 0.302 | 5.65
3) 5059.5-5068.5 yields 0.217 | 6.06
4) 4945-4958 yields -0.017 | 7.39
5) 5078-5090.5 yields 0.251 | 5.89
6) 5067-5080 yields 0.266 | 5.8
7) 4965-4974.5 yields 0.013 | 7.21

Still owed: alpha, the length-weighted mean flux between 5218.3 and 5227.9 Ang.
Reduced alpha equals 7.28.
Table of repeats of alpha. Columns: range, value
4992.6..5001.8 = 6.64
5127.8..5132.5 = 5.45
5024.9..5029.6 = 6.36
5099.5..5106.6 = 5.41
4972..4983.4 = 6.9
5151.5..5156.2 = 4.85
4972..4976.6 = 7.58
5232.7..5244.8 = 8.09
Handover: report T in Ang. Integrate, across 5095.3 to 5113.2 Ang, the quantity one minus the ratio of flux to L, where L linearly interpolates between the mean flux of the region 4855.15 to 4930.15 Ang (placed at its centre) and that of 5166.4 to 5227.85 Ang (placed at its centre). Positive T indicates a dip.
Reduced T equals 1.08 Ang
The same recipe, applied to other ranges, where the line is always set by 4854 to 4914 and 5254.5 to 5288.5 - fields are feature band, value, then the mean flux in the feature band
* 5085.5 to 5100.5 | 2.43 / 6.14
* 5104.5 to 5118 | 2.76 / 5.83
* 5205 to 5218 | 2.65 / 5.85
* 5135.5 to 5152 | 4.08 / 5.52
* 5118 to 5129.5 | 2.94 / 5.46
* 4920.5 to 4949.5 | -0.01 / 7.31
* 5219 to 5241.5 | -0.53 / 7.53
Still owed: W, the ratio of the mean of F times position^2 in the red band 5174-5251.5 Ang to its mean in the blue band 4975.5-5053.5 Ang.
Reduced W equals 1.09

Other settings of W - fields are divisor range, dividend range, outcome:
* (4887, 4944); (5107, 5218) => 0.82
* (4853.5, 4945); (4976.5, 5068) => 0.92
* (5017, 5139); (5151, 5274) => 1.10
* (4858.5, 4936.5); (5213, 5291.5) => 1.20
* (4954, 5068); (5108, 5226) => 0.91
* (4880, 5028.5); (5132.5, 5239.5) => 0.91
